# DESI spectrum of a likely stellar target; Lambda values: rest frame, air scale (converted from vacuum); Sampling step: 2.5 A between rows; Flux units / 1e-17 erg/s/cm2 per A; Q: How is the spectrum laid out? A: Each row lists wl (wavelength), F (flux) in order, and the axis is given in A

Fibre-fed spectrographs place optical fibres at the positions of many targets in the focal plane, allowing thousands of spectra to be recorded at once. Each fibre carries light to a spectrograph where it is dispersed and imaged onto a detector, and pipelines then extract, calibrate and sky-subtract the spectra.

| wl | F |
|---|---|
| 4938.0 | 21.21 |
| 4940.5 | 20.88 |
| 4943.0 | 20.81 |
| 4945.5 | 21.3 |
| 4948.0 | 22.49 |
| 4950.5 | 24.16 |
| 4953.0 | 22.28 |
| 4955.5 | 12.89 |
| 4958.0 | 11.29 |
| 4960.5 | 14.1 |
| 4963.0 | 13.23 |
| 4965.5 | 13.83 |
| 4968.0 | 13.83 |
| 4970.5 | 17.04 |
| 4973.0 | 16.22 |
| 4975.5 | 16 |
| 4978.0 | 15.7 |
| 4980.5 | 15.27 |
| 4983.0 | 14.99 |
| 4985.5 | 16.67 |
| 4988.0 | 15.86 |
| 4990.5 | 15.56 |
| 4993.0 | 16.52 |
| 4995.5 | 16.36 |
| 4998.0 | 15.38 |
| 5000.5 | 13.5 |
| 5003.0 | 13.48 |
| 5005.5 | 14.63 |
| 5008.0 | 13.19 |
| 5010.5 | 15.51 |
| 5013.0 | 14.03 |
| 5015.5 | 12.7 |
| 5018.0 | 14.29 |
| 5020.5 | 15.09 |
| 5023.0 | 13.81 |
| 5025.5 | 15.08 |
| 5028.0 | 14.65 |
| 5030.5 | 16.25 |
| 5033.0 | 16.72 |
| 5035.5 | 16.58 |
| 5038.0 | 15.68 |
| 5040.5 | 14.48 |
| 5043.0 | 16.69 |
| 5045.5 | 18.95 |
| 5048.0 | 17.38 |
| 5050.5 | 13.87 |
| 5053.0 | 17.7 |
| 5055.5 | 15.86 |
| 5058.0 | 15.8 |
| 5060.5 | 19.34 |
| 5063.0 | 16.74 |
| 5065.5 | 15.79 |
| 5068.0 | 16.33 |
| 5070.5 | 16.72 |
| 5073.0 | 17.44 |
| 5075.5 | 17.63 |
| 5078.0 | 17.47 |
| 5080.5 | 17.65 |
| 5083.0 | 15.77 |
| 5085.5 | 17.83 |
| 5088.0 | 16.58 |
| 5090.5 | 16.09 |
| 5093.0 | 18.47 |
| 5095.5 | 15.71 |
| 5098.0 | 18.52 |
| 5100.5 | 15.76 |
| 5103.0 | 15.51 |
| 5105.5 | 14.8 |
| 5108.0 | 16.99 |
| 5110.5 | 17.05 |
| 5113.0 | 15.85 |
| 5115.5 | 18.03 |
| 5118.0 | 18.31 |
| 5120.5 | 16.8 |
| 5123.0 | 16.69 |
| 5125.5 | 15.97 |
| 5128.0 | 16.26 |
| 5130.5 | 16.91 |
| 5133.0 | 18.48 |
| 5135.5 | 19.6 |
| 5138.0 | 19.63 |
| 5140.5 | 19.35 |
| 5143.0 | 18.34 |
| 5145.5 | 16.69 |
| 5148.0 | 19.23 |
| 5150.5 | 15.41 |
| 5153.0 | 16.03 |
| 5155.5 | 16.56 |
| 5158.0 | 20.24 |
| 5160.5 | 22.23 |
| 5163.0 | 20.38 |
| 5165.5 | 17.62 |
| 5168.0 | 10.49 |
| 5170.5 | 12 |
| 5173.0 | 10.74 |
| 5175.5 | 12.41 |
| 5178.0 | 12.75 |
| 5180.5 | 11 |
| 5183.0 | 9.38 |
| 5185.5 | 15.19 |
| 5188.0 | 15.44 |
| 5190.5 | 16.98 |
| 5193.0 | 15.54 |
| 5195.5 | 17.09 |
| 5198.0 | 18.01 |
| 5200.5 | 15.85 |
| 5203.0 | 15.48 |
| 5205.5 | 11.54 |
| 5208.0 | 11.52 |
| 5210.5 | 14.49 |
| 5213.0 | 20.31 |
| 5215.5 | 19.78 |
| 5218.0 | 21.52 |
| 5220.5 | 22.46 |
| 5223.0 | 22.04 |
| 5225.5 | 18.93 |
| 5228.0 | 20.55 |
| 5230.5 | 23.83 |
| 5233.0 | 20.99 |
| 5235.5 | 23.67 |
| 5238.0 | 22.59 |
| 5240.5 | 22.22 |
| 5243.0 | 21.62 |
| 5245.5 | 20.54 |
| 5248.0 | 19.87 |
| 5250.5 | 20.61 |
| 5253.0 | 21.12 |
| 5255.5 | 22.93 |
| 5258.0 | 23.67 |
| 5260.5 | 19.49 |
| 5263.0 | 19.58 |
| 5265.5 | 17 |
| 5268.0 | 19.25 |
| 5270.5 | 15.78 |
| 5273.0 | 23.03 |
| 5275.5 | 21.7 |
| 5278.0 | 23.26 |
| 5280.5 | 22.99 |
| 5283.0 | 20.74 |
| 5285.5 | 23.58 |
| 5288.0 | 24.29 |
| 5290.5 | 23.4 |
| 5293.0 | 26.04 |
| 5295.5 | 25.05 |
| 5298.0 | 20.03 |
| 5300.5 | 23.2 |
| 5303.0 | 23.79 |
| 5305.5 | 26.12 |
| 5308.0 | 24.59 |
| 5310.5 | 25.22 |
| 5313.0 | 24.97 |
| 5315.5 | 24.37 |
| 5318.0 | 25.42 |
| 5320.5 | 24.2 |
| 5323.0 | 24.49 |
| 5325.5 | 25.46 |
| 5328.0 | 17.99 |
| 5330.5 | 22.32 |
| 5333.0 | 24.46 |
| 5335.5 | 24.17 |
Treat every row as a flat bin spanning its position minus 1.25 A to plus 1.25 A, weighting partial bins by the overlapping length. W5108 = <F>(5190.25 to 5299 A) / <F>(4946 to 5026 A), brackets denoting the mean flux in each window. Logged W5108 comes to 1.31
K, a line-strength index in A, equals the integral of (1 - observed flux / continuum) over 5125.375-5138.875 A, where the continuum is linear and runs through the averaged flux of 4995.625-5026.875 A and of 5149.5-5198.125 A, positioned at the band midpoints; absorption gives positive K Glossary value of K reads -2.6 A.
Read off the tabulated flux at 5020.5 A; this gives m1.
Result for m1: 15.09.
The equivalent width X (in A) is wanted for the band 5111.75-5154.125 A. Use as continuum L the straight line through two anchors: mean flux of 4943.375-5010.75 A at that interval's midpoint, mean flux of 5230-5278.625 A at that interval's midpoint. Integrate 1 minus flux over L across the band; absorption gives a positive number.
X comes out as 3.1 A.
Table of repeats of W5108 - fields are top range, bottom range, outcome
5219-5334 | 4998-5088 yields 1.41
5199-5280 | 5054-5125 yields 1.18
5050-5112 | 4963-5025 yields 1.12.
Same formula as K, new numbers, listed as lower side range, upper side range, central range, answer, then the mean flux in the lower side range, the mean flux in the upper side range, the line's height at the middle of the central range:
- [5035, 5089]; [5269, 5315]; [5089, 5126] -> 2.7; 16.7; 23.2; 18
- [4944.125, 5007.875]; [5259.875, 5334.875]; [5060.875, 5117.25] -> 4.9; 16.1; 22.8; 18.4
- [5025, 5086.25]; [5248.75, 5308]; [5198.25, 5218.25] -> 4.1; 16.6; 22.1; 20.3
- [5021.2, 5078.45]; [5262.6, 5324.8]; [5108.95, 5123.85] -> 0.8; 16.4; 23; 18.2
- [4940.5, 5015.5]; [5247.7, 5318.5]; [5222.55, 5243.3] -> -0.4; 16.1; 22.5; 21.4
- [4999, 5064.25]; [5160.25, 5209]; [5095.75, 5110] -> -1.3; 15.5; 14.4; 15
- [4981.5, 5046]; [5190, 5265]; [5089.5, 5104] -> 0.1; 15.2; 19.5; 16.9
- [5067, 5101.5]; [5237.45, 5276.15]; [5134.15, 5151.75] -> -0.1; 17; 20.6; 18.2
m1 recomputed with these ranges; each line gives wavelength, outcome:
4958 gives 11.29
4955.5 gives 12.89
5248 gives 19.87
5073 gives 17.44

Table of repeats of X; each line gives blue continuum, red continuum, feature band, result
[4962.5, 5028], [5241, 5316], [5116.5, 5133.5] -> 1.18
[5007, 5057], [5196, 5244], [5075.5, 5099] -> -0.80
